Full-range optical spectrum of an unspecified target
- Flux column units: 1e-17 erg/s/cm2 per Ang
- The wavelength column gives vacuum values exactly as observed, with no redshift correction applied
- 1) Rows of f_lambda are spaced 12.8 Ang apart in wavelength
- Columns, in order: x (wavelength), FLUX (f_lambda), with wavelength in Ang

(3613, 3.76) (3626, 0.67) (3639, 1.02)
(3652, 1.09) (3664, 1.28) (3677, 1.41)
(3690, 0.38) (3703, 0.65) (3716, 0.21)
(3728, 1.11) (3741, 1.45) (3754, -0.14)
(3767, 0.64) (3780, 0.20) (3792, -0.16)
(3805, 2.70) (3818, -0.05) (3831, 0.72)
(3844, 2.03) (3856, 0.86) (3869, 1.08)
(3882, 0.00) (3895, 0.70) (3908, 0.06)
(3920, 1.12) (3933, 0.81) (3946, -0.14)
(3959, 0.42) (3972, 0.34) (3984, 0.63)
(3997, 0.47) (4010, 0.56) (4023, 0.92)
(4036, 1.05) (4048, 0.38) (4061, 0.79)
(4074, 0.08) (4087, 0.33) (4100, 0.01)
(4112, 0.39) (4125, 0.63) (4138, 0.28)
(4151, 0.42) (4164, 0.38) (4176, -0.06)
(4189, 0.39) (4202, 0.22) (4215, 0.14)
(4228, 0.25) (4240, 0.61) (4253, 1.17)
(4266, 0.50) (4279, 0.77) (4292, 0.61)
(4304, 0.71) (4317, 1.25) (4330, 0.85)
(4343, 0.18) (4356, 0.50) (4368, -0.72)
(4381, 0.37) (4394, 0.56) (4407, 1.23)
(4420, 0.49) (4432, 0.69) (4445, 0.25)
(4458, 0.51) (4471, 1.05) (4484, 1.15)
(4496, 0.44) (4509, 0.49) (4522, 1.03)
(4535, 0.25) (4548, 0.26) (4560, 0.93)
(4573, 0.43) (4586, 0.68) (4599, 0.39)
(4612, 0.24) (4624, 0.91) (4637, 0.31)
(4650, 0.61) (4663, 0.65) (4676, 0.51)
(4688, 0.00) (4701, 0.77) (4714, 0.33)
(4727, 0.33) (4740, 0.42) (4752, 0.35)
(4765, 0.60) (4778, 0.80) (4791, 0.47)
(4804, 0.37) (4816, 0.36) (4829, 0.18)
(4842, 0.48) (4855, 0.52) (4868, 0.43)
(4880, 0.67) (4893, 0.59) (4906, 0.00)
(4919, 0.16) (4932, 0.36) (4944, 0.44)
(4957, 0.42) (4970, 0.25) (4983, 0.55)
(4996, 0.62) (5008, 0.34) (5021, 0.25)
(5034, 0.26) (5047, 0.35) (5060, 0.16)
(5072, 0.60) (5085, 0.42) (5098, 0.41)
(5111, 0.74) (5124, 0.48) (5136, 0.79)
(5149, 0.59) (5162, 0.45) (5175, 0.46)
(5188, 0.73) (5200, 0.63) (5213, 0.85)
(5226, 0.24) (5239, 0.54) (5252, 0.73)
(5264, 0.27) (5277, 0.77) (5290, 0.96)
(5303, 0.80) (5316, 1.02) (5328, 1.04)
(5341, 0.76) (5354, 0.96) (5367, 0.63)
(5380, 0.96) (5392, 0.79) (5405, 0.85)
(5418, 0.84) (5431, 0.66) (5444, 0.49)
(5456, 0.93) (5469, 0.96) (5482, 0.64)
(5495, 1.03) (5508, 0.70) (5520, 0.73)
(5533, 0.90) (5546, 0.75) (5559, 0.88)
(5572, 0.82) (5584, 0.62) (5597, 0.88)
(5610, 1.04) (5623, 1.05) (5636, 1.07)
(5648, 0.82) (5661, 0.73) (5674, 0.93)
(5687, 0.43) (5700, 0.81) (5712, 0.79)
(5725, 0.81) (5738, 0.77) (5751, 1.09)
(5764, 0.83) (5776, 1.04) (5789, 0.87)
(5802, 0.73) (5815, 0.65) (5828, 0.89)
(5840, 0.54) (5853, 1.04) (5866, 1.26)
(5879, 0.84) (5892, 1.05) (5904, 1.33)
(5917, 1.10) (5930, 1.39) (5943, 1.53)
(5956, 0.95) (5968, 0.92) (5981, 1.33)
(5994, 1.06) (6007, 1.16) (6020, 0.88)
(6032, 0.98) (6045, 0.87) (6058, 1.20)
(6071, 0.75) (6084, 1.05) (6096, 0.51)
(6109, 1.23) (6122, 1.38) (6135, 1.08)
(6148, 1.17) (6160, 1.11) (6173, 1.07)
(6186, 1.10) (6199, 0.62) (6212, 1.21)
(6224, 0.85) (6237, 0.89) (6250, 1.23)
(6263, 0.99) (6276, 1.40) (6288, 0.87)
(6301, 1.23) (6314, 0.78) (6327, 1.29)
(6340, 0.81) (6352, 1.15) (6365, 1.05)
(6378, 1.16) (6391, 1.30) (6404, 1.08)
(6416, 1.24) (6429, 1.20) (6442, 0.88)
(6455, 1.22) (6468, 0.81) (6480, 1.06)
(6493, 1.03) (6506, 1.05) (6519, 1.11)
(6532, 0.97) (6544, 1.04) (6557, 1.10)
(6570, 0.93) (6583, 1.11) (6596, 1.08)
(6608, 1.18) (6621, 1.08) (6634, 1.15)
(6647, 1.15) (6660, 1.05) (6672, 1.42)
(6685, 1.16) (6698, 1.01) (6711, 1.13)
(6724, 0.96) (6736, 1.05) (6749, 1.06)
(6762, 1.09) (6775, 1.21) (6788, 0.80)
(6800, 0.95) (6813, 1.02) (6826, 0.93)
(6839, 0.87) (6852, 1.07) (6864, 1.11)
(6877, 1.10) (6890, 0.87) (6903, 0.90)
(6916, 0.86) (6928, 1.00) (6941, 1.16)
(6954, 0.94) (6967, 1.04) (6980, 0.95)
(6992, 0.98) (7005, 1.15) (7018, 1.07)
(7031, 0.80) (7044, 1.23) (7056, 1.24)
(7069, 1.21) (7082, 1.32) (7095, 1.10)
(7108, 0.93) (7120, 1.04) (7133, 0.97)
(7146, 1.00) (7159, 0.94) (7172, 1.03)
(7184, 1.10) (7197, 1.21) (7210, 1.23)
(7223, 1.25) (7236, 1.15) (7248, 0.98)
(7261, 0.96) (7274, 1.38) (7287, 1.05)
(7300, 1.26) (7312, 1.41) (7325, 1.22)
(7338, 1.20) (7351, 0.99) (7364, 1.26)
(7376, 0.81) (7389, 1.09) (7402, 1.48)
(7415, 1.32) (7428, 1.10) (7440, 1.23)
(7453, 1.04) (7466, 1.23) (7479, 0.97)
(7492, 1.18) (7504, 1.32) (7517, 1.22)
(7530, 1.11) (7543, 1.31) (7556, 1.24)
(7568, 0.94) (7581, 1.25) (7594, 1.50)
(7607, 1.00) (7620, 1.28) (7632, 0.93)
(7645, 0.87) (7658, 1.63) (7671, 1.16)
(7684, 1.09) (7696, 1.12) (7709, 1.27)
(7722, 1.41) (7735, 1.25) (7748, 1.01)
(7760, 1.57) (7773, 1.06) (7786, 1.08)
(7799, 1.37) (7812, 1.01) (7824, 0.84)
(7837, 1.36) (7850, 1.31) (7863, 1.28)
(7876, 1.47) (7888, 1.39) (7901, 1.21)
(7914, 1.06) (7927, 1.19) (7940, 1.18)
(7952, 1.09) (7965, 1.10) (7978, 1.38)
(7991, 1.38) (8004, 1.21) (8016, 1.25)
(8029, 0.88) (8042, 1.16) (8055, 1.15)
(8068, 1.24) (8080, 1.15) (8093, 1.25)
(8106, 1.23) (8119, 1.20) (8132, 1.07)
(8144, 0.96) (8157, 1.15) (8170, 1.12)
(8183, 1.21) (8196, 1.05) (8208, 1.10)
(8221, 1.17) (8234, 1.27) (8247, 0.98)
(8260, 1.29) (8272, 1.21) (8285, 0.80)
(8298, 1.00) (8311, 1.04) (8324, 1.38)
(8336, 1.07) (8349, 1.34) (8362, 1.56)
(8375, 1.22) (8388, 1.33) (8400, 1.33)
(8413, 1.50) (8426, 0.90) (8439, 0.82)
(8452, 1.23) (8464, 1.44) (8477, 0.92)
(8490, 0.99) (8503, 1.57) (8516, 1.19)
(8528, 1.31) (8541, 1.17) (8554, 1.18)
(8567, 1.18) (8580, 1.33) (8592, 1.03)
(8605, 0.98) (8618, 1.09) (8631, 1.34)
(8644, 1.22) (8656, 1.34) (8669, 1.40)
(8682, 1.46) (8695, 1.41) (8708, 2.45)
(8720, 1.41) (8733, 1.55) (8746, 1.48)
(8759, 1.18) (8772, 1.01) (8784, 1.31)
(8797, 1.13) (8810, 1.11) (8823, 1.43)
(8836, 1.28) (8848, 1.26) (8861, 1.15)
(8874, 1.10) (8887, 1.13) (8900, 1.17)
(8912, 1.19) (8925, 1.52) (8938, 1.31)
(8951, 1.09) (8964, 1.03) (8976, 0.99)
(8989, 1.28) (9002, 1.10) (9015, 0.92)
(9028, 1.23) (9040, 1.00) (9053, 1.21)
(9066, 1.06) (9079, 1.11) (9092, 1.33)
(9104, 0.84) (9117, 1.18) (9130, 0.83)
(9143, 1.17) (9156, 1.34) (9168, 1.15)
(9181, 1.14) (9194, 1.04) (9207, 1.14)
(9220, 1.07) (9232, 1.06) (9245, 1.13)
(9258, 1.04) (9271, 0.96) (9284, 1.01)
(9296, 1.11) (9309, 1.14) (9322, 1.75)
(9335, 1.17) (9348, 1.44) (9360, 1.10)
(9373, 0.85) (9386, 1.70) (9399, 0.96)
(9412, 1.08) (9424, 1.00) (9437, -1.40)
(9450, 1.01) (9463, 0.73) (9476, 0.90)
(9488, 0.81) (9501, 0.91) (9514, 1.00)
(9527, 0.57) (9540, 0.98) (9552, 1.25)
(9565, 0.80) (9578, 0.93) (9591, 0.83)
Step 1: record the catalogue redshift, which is 0.33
